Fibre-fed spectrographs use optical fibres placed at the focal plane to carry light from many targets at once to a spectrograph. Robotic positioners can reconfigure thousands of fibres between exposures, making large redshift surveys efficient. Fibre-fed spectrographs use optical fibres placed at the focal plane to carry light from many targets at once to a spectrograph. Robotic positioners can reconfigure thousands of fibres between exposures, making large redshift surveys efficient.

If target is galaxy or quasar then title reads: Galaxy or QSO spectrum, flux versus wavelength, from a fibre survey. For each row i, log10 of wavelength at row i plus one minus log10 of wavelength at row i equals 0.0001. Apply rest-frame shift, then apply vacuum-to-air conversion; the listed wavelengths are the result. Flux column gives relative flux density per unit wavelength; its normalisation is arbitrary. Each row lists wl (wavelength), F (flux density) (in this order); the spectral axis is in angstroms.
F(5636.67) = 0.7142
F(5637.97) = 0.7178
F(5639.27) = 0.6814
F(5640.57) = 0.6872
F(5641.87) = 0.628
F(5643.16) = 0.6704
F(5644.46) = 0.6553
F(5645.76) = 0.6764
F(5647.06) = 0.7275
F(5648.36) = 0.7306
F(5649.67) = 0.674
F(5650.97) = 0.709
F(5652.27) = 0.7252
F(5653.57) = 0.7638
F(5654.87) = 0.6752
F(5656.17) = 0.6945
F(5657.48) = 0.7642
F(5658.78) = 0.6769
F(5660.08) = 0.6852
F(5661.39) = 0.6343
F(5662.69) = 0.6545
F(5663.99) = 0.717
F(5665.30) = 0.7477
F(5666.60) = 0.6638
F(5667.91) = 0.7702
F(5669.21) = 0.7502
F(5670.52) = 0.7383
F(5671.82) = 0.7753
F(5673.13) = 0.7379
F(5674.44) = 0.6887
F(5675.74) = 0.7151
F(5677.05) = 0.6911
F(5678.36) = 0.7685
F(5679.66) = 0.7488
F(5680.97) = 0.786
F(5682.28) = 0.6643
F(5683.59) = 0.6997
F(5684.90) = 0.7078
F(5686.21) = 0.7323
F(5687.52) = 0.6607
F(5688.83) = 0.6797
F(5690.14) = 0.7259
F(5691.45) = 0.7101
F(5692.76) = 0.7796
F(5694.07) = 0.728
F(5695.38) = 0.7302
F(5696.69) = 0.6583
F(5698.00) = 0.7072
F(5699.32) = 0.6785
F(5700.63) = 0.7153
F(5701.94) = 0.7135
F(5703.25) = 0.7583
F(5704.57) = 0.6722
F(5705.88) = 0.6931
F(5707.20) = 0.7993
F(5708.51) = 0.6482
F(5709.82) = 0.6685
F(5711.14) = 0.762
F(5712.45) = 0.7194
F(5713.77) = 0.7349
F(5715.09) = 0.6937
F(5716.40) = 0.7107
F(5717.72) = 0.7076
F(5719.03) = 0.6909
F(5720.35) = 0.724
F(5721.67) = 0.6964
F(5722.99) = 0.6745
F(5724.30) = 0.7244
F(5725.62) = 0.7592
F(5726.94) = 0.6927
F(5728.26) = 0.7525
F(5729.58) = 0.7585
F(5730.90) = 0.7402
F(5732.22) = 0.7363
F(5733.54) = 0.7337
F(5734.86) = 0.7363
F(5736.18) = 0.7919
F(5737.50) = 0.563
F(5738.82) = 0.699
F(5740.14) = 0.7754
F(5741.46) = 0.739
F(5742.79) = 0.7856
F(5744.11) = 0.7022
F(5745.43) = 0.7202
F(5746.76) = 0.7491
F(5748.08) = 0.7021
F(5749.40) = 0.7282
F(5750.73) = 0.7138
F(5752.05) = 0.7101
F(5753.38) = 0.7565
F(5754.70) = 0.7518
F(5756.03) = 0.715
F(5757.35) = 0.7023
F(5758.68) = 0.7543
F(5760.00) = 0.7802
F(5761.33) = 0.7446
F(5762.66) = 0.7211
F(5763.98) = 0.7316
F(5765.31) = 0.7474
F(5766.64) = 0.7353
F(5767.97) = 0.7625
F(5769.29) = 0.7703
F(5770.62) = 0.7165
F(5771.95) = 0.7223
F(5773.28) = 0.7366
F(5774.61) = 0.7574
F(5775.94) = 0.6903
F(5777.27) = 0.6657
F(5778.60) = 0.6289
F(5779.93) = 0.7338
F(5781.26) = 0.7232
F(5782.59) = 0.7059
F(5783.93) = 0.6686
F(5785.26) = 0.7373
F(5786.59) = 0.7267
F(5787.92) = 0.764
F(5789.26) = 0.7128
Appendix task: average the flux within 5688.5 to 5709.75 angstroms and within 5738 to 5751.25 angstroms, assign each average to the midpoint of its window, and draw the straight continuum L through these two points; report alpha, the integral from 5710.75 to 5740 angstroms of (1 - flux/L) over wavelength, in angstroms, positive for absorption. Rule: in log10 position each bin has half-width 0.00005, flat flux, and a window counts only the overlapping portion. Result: 0.1 angstroms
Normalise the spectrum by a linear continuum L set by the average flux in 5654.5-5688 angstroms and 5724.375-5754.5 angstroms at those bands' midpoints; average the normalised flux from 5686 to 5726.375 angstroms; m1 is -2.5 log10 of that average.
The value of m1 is 0.016 mag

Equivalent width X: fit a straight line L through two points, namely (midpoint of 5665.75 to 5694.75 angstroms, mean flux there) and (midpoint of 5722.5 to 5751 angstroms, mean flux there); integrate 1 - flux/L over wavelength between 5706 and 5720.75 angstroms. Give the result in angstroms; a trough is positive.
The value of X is 0.2 angstroms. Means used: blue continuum 0.724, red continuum 0.727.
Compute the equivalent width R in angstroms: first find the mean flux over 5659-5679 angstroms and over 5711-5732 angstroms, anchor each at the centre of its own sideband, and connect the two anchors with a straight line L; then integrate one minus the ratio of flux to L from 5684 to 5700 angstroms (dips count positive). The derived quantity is 0.2 angstroms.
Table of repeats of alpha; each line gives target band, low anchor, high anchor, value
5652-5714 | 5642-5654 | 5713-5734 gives -0.50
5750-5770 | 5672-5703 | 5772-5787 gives -0.87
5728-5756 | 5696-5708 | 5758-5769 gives 0.18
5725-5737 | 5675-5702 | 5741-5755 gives -0.25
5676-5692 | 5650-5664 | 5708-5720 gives -0.29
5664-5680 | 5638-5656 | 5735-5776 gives -0.67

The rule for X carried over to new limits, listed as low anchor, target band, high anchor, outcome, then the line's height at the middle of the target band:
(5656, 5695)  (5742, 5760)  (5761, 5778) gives -0.1 angstroms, 0.728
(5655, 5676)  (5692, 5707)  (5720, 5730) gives 0.1 angstroms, 0.718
